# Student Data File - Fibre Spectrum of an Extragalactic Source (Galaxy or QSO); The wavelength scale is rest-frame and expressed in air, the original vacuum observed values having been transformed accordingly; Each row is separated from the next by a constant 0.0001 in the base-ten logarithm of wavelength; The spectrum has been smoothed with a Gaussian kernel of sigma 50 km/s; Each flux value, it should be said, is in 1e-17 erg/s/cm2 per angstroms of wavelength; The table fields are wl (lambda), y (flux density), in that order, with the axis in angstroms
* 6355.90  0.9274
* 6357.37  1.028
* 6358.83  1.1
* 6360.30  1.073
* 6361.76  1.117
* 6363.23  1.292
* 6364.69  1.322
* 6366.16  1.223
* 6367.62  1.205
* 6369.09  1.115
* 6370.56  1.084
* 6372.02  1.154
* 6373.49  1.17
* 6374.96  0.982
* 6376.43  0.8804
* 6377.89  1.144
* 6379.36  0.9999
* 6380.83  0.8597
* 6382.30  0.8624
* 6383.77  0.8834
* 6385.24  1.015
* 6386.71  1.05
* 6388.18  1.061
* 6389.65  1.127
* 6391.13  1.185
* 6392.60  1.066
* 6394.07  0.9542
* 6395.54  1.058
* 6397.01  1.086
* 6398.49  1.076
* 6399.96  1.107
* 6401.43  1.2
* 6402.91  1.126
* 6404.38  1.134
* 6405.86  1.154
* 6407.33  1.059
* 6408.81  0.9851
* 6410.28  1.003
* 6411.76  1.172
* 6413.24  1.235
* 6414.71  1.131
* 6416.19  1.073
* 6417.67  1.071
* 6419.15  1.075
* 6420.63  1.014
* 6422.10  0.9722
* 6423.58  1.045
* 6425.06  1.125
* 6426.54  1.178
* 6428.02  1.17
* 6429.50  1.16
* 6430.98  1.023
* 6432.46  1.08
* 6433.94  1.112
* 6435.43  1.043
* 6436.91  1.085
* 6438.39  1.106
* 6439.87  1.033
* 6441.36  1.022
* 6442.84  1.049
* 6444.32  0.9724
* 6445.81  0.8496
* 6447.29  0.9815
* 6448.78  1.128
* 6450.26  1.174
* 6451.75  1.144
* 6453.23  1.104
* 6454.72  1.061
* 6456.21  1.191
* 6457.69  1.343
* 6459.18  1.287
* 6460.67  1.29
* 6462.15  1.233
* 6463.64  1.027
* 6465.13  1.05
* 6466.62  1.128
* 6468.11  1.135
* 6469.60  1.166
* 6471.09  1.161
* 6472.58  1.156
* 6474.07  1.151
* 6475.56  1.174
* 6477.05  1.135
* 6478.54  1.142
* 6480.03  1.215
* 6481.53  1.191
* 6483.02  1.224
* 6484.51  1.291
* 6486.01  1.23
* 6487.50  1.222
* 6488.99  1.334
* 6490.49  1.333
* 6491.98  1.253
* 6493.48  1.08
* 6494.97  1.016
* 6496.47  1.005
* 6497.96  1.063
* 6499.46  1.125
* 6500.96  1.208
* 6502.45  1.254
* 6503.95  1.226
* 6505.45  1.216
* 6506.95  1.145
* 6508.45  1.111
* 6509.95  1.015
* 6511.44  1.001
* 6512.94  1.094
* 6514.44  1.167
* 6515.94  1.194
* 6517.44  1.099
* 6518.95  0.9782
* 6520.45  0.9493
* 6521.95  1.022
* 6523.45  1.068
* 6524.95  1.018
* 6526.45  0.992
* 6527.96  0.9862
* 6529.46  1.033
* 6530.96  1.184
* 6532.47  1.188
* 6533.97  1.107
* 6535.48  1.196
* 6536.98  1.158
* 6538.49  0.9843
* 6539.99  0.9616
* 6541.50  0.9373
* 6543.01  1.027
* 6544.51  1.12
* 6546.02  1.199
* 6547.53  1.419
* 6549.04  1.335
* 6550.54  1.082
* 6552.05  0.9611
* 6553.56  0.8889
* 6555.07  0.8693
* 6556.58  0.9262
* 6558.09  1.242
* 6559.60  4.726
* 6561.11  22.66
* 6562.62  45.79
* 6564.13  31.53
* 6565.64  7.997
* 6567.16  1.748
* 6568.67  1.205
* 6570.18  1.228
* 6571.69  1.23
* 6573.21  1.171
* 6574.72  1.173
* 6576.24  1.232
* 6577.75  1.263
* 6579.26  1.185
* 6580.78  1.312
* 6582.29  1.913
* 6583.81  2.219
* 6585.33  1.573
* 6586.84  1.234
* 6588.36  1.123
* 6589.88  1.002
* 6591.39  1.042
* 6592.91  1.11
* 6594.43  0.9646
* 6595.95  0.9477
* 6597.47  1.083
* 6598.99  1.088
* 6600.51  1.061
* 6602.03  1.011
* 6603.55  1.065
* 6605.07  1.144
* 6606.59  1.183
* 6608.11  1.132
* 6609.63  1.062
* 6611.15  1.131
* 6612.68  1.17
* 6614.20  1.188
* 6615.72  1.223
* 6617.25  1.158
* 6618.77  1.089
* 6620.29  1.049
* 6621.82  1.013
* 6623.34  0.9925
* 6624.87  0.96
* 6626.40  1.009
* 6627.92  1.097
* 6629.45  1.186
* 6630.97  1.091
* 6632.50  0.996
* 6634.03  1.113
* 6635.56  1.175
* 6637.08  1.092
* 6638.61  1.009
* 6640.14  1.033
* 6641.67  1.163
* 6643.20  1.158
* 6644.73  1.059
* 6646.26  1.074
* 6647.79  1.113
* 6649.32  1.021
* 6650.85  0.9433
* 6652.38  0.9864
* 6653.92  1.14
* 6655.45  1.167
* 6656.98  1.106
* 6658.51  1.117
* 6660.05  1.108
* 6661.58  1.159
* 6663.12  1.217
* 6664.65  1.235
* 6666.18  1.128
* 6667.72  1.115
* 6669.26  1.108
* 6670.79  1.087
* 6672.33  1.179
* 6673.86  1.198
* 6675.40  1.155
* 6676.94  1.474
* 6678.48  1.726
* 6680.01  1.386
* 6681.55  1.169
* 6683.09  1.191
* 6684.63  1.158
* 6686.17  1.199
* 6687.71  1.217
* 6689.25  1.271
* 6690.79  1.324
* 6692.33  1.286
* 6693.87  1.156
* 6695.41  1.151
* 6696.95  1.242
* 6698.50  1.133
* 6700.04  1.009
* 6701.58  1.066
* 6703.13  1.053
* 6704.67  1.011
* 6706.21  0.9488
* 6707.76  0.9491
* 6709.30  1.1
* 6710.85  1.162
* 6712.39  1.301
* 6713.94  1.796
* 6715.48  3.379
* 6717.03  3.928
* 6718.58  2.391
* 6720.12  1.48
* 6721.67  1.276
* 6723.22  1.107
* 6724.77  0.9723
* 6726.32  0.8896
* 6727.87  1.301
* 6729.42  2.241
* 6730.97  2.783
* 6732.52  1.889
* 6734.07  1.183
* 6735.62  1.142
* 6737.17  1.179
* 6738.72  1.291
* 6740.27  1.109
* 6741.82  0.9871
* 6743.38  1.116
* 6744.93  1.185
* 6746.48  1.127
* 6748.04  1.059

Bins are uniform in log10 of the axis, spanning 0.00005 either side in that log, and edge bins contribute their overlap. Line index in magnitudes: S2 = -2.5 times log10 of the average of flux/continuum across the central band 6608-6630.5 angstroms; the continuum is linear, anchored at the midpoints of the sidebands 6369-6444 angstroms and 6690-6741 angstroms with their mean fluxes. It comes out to 0.22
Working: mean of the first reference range 1.07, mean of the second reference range 1.46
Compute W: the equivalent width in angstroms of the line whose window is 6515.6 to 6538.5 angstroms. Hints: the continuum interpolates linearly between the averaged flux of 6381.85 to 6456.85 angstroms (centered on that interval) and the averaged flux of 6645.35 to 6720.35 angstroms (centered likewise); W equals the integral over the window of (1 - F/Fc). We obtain 1.88 angstroms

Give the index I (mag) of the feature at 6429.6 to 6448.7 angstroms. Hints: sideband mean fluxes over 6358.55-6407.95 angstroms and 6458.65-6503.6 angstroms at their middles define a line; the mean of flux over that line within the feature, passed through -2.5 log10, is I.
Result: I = 0.100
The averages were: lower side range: 1.09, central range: 1.04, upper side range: 1.18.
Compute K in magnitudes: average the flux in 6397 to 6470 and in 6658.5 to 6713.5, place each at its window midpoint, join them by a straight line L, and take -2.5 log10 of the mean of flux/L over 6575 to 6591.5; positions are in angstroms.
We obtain -0.20 mag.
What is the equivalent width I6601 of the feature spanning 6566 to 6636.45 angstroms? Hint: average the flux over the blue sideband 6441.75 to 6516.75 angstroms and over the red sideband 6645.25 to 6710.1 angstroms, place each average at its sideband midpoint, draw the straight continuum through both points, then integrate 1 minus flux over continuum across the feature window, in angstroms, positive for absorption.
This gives -4.04 angstroms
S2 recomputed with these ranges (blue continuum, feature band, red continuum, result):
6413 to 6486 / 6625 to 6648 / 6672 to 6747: 0.206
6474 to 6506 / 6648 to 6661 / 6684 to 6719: 0.271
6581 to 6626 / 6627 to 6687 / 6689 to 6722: 0.161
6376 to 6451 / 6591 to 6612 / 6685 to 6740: 0.211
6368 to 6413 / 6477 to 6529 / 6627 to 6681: -0.033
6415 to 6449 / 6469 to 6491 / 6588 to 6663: -0.136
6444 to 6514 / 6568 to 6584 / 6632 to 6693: -0.164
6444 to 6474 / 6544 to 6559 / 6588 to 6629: -0.041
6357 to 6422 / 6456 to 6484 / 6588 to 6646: -0.093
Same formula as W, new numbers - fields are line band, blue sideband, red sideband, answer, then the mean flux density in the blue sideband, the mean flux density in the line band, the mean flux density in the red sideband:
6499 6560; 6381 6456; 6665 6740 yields 1.9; 1.07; 1.16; 1.39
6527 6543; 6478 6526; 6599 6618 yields 0.9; 1.14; 1.07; 1.13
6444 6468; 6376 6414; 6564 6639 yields 2.2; 1.06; 1.13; 1.67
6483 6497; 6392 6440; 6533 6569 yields 9.3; 1.09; 1.2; 5.62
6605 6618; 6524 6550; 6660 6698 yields 0.2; 1.11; 1.15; 1.23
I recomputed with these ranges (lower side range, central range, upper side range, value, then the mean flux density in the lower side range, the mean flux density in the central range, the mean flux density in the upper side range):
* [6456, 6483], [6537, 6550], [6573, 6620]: 0.06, 1.18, 1.12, 1.2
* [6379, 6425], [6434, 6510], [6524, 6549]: -0.06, 1.06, 1.14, 1.1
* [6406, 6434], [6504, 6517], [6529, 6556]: -0.03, 1.09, 1.12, 1.09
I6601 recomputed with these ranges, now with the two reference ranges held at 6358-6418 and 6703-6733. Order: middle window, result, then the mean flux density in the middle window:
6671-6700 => 6.4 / 1.25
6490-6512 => 2.5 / 1.14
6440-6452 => 1.5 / 1.03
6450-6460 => 0.1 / 1.19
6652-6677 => 6.6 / 1.15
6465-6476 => 0.8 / 1.14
